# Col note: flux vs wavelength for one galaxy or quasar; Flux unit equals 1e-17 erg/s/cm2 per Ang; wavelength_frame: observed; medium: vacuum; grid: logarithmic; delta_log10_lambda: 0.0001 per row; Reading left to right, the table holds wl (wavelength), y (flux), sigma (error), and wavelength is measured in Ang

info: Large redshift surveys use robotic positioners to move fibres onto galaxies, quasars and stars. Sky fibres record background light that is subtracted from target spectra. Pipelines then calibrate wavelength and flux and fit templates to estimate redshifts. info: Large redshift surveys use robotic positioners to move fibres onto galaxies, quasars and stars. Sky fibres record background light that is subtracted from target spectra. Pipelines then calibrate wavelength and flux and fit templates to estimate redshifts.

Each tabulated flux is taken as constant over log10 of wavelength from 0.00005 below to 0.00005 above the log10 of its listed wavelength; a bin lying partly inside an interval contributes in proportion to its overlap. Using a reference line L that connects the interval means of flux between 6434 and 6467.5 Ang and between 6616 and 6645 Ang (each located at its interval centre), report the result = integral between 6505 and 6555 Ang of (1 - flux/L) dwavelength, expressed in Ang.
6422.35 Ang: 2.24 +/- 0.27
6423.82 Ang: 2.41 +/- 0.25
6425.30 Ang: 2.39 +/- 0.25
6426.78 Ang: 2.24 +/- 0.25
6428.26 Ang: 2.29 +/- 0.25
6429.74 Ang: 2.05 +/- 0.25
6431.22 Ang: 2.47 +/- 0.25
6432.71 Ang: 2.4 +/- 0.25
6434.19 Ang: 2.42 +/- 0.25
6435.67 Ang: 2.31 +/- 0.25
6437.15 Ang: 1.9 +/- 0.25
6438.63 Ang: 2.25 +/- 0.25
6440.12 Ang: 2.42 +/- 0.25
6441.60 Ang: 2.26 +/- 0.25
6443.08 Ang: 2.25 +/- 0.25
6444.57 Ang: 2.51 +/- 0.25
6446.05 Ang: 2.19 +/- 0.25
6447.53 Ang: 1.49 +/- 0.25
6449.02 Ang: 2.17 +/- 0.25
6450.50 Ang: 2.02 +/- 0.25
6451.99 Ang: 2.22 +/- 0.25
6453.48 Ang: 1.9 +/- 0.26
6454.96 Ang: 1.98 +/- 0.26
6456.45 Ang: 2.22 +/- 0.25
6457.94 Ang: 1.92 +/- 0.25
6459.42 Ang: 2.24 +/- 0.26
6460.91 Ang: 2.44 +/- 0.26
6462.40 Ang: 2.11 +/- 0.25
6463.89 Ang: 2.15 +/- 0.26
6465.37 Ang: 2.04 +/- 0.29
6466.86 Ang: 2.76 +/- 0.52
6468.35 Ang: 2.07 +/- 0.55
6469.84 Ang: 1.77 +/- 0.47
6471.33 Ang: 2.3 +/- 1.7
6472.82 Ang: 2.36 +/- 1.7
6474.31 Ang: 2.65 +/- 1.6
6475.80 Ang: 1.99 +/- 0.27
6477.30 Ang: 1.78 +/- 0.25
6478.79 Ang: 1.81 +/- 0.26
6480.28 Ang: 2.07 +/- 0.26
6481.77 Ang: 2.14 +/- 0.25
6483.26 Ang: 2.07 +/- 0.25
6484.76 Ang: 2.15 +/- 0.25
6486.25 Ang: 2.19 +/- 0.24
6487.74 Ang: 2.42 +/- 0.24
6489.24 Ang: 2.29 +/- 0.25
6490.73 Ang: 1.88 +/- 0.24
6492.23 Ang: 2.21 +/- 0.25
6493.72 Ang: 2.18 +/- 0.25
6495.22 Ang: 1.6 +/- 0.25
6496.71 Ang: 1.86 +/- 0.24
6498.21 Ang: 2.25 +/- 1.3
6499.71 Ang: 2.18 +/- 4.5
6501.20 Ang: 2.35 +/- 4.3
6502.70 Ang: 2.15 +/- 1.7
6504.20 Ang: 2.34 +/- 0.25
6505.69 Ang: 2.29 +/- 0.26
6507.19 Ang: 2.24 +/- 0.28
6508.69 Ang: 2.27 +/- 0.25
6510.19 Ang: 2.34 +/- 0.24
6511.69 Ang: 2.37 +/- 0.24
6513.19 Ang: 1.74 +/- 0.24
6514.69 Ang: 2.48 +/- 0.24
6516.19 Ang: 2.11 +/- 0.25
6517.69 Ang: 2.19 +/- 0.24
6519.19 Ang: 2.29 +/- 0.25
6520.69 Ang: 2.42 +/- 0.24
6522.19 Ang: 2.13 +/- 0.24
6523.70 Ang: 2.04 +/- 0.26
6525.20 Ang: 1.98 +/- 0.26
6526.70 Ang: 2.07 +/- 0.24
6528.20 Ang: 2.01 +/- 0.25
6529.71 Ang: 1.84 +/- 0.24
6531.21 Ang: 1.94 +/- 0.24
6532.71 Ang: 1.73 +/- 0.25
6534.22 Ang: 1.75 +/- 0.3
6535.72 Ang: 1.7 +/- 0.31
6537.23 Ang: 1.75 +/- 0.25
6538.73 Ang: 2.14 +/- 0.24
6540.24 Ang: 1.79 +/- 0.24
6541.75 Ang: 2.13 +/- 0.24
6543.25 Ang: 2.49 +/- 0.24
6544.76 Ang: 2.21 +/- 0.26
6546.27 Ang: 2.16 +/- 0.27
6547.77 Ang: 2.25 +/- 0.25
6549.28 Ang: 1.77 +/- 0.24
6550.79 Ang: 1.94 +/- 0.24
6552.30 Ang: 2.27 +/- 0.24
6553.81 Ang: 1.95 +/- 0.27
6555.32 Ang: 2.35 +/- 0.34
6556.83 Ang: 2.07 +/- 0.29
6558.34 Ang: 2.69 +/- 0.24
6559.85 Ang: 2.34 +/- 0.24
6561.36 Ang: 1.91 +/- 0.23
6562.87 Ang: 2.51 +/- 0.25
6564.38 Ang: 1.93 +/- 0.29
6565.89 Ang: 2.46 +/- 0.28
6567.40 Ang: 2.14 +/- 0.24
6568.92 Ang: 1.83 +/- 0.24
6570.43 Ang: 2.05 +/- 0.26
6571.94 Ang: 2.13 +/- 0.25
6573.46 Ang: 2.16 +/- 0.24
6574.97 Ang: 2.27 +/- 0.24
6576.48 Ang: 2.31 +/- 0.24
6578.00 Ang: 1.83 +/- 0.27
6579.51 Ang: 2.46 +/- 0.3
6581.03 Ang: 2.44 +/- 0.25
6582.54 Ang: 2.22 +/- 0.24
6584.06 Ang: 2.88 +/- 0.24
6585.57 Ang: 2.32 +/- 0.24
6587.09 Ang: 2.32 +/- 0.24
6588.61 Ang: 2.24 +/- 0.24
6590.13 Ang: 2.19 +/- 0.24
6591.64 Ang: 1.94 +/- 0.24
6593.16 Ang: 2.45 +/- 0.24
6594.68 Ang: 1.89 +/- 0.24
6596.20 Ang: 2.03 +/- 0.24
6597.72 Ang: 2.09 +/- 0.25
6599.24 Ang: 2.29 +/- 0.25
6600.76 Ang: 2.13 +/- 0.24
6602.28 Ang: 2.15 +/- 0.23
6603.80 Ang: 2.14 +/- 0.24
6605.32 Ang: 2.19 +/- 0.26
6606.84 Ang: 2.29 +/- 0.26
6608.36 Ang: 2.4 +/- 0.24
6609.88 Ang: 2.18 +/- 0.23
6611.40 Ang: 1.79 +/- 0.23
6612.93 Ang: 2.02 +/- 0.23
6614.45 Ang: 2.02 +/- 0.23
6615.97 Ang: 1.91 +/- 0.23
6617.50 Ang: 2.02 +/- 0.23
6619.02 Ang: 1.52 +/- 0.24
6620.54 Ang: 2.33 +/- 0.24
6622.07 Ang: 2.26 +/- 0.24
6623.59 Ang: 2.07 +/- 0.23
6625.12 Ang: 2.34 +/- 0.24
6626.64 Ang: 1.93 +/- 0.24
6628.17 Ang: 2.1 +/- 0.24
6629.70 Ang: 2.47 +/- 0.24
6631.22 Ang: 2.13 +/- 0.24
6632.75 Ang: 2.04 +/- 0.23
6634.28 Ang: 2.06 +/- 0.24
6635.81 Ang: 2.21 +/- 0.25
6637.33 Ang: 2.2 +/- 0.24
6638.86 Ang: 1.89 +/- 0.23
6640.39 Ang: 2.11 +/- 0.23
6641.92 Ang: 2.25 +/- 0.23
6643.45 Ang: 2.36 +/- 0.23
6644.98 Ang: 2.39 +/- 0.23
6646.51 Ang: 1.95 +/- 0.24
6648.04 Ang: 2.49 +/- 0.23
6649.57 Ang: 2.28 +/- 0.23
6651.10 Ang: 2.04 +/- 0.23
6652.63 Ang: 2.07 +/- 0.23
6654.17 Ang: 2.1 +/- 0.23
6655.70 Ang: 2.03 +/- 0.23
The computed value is 1.6 Ang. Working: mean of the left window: 2.18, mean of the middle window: 2.09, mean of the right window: 2.13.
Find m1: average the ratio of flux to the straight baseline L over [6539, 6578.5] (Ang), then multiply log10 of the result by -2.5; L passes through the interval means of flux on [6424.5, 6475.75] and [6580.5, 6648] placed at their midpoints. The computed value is 0.01 mag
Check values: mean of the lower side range 2.21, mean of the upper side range 2.17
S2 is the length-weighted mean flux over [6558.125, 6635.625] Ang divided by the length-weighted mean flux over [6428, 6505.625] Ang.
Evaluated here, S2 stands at 1.00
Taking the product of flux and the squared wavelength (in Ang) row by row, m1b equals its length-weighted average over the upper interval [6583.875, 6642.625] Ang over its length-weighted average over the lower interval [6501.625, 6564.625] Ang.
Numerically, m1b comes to 1.03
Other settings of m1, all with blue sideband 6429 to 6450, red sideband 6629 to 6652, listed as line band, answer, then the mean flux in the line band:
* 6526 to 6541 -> 0.18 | 1.87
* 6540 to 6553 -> 0.04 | 2.12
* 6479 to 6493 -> 0.03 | 2.15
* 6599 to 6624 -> 0.05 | 2.1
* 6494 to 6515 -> 0.02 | 2.17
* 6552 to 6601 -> -0.01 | 2.22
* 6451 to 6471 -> 0.04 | 2.14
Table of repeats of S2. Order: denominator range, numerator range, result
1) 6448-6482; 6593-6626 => 0.99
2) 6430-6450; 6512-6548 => 0.92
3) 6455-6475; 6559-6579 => 0.97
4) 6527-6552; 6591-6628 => 1.06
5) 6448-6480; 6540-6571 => 1.01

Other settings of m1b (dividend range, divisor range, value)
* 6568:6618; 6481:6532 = 1.04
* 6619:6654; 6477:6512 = 1.05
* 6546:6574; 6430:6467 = 1.02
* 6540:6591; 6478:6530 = 1.05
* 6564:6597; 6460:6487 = 1.06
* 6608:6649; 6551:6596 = 0.97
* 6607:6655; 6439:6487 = 1.04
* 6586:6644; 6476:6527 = 1.03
